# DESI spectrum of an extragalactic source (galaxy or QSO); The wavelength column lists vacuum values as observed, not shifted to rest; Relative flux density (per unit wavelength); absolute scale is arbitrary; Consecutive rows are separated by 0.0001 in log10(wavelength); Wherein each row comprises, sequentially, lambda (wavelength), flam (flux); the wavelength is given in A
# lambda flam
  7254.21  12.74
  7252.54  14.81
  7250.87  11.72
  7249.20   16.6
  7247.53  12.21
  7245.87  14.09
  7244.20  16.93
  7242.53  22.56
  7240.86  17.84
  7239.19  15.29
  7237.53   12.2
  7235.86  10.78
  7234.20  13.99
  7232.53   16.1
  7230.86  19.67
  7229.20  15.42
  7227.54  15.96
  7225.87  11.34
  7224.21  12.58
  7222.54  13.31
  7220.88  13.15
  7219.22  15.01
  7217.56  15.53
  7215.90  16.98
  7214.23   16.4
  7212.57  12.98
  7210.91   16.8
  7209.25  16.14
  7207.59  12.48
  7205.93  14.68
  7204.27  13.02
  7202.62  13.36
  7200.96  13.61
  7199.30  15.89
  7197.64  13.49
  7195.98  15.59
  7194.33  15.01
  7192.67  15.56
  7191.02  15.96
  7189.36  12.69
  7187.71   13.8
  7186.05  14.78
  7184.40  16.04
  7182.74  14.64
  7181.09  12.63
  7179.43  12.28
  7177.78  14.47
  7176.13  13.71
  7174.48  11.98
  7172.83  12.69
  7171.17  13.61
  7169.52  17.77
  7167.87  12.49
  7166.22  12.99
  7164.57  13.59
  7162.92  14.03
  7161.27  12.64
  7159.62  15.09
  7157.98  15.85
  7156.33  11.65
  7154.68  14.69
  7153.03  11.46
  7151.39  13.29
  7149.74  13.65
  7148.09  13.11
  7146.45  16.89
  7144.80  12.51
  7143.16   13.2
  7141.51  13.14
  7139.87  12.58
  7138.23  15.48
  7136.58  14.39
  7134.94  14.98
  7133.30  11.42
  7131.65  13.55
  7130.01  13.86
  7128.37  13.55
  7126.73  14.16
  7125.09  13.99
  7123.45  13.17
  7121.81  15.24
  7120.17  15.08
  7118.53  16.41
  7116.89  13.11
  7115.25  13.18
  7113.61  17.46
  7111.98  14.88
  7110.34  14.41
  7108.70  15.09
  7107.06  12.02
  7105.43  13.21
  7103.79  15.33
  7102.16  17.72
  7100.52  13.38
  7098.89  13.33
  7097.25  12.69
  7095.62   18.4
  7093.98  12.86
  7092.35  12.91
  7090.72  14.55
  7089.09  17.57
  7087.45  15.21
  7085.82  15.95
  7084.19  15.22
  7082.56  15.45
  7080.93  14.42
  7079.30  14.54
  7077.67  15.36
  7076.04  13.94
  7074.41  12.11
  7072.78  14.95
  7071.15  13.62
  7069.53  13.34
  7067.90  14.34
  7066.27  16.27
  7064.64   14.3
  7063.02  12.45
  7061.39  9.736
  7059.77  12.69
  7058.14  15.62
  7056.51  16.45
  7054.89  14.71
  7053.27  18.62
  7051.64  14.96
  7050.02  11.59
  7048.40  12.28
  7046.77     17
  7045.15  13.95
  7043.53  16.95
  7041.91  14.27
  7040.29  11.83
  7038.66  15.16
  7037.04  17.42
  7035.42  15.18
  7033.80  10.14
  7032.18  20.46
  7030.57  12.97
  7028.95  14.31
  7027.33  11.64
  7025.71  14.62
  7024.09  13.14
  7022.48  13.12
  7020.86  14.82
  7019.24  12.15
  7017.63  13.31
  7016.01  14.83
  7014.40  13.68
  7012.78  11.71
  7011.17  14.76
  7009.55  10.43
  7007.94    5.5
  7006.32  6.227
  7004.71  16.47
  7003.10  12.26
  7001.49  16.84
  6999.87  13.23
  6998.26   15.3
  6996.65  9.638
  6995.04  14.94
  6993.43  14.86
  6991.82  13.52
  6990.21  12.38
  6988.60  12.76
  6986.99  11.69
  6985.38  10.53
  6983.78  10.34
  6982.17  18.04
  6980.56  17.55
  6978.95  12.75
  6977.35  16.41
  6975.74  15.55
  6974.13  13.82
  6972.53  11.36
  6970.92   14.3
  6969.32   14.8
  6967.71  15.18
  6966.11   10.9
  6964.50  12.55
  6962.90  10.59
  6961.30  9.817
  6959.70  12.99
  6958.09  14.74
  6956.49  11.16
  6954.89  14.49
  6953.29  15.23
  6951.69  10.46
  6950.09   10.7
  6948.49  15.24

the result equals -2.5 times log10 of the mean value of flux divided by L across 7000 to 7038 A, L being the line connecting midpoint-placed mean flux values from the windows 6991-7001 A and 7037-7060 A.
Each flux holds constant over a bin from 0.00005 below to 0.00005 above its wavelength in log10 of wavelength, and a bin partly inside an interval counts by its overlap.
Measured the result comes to 0.07 mag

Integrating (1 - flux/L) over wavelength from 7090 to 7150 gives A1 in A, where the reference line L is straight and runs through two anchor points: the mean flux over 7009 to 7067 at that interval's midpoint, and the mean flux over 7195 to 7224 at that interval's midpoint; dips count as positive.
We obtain 0.59 A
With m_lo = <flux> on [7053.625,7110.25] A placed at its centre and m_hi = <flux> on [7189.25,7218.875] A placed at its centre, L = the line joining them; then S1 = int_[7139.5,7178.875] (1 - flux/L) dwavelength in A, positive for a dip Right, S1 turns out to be 2.85 A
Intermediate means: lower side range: 14.4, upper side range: 14.8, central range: 13.6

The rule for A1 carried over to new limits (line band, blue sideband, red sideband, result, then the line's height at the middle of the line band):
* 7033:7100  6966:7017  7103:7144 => -3.5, 13.7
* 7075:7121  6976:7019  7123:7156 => -4.4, 13.5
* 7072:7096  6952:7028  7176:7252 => -1.8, 13.8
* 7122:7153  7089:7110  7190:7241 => 1.8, 14.5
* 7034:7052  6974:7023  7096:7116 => -0.9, 13.7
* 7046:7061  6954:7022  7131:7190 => -1.6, 13.3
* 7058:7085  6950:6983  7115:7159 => -0.5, 13.7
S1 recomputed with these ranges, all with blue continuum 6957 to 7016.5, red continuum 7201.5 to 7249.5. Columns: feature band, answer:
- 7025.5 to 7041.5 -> -1.1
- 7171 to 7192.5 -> 1.1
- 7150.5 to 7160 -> 0.5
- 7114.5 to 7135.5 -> 0.2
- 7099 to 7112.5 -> -0.4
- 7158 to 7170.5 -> 0.2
